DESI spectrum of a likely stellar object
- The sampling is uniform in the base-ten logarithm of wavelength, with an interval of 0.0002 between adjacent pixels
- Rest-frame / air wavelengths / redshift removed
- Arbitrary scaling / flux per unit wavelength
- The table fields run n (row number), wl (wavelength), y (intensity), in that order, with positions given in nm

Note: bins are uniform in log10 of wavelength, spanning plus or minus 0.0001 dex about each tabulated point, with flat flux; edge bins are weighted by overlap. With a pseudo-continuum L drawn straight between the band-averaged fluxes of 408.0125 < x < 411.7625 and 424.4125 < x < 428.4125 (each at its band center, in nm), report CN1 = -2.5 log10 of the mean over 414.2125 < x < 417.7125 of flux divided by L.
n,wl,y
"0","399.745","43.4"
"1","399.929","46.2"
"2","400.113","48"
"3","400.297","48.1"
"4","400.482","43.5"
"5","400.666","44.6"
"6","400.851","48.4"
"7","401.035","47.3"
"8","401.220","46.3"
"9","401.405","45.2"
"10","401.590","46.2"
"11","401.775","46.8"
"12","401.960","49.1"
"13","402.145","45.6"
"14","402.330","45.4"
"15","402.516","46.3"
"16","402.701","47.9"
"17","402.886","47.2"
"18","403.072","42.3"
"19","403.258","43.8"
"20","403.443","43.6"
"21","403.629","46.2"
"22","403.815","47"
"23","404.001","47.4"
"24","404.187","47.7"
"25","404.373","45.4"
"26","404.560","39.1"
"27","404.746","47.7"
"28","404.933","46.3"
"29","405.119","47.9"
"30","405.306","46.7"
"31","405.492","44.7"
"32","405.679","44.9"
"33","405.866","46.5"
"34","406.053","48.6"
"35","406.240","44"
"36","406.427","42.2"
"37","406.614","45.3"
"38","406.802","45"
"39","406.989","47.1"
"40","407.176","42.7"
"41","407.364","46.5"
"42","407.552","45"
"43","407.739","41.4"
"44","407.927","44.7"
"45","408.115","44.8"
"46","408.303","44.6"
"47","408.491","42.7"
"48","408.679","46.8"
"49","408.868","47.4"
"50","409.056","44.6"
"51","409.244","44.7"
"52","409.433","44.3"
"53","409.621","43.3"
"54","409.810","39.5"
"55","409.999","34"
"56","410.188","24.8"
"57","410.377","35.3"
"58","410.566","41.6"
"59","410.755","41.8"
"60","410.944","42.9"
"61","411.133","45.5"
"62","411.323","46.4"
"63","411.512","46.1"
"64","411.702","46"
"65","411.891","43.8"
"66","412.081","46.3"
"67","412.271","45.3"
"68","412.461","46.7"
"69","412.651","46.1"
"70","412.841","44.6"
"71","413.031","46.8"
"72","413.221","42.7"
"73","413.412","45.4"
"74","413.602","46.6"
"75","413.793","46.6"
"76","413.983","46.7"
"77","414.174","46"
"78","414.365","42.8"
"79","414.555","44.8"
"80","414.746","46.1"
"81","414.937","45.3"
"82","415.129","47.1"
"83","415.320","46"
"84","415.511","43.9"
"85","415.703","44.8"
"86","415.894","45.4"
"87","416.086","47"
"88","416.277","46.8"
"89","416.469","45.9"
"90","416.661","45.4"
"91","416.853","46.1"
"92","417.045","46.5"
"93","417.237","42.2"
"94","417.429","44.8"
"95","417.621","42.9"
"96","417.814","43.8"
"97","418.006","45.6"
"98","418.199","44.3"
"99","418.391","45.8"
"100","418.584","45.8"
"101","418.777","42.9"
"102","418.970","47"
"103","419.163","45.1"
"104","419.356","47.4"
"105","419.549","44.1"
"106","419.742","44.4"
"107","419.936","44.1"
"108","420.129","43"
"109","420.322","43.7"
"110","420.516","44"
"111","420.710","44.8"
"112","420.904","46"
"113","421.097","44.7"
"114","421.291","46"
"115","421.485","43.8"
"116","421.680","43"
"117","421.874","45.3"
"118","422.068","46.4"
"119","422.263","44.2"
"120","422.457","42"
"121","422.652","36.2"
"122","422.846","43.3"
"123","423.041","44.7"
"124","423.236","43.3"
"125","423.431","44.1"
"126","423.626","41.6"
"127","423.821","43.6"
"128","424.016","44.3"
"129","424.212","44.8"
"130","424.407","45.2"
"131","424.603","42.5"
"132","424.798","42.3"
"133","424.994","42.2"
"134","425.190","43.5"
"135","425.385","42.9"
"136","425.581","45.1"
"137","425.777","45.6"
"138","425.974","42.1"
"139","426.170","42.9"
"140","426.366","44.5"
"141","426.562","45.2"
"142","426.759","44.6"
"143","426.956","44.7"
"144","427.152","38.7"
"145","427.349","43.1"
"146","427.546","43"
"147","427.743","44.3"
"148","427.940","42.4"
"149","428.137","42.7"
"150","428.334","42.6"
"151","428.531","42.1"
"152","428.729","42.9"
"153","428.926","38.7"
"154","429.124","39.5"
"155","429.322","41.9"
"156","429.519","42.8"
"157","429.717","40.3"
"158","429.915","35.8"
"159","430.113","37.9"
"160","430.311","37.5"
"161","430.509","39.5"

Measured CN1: -0.06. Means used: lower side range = 42.3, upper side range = 43.3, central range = 45.2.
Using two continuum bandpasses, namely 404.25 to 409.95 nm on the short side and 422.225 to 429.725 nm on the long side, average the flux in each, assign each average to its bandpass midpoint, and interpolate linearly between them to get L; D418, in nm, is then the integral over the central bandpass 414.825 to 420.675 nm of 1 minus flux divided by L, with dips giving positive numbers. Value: -0.18 nm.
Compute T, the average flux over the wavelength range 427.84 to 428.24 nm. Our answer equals 42.6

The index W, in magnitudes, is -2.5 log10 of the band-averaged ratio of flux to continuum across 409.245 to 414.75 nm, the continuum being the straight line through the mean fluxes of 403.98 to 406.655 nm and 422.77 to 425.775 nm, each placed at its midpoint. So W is 0.037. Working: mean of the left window 45.6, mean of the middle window 43.4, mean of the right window 43.6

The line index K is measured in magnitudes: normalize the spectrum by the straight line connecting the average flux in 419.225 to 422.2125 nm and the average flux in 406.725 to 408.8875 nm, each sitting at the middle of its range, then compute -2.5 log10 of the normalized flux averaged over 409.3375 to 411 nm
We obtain 0.16 mag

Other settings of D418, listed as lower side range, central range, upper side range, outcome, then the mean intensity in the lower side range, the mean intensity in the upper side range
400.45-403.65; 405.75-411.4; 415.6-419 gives 0.305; 45.9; 45.1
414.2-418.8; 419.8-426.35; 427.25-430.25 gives -0.095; 45.1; 41.3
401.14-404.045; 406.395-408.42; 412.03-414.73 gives 0.056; 46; 45.5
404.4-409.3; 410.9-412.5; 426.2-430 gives -0.039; 45.1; 42.1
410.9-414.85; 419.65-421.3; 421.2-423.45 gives -0.021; 45.5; 43.5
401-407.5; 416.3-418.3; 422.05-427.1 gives -0.025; 45.7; 43.4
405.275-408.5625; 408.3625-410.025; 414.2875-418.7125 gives 0.055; 44.8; 45.2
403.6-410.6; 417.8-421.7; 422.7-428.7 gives -0.114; 43.9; 43.3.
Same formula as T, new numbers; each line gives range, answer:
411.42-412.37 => 45.5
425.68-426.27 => 43.5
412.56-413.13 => 45.8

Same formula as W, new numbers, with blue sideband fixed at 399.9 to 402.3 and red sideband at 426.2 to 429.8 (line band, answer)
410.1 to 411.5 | 0.124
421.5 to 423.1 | 0.005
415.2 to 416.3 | -0.032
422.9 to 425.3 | -0.011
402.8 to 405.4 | 0.012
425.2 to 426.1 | -0.026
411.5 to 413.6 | -0.016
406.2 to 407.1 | 0.023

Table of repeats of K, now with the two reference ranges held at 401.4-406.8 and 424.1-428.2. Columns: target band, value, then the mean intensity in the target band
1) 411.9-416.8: -0.02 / 45.6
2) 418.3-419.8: -0.03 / 45.3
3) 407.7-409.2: 0.01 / 44.7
